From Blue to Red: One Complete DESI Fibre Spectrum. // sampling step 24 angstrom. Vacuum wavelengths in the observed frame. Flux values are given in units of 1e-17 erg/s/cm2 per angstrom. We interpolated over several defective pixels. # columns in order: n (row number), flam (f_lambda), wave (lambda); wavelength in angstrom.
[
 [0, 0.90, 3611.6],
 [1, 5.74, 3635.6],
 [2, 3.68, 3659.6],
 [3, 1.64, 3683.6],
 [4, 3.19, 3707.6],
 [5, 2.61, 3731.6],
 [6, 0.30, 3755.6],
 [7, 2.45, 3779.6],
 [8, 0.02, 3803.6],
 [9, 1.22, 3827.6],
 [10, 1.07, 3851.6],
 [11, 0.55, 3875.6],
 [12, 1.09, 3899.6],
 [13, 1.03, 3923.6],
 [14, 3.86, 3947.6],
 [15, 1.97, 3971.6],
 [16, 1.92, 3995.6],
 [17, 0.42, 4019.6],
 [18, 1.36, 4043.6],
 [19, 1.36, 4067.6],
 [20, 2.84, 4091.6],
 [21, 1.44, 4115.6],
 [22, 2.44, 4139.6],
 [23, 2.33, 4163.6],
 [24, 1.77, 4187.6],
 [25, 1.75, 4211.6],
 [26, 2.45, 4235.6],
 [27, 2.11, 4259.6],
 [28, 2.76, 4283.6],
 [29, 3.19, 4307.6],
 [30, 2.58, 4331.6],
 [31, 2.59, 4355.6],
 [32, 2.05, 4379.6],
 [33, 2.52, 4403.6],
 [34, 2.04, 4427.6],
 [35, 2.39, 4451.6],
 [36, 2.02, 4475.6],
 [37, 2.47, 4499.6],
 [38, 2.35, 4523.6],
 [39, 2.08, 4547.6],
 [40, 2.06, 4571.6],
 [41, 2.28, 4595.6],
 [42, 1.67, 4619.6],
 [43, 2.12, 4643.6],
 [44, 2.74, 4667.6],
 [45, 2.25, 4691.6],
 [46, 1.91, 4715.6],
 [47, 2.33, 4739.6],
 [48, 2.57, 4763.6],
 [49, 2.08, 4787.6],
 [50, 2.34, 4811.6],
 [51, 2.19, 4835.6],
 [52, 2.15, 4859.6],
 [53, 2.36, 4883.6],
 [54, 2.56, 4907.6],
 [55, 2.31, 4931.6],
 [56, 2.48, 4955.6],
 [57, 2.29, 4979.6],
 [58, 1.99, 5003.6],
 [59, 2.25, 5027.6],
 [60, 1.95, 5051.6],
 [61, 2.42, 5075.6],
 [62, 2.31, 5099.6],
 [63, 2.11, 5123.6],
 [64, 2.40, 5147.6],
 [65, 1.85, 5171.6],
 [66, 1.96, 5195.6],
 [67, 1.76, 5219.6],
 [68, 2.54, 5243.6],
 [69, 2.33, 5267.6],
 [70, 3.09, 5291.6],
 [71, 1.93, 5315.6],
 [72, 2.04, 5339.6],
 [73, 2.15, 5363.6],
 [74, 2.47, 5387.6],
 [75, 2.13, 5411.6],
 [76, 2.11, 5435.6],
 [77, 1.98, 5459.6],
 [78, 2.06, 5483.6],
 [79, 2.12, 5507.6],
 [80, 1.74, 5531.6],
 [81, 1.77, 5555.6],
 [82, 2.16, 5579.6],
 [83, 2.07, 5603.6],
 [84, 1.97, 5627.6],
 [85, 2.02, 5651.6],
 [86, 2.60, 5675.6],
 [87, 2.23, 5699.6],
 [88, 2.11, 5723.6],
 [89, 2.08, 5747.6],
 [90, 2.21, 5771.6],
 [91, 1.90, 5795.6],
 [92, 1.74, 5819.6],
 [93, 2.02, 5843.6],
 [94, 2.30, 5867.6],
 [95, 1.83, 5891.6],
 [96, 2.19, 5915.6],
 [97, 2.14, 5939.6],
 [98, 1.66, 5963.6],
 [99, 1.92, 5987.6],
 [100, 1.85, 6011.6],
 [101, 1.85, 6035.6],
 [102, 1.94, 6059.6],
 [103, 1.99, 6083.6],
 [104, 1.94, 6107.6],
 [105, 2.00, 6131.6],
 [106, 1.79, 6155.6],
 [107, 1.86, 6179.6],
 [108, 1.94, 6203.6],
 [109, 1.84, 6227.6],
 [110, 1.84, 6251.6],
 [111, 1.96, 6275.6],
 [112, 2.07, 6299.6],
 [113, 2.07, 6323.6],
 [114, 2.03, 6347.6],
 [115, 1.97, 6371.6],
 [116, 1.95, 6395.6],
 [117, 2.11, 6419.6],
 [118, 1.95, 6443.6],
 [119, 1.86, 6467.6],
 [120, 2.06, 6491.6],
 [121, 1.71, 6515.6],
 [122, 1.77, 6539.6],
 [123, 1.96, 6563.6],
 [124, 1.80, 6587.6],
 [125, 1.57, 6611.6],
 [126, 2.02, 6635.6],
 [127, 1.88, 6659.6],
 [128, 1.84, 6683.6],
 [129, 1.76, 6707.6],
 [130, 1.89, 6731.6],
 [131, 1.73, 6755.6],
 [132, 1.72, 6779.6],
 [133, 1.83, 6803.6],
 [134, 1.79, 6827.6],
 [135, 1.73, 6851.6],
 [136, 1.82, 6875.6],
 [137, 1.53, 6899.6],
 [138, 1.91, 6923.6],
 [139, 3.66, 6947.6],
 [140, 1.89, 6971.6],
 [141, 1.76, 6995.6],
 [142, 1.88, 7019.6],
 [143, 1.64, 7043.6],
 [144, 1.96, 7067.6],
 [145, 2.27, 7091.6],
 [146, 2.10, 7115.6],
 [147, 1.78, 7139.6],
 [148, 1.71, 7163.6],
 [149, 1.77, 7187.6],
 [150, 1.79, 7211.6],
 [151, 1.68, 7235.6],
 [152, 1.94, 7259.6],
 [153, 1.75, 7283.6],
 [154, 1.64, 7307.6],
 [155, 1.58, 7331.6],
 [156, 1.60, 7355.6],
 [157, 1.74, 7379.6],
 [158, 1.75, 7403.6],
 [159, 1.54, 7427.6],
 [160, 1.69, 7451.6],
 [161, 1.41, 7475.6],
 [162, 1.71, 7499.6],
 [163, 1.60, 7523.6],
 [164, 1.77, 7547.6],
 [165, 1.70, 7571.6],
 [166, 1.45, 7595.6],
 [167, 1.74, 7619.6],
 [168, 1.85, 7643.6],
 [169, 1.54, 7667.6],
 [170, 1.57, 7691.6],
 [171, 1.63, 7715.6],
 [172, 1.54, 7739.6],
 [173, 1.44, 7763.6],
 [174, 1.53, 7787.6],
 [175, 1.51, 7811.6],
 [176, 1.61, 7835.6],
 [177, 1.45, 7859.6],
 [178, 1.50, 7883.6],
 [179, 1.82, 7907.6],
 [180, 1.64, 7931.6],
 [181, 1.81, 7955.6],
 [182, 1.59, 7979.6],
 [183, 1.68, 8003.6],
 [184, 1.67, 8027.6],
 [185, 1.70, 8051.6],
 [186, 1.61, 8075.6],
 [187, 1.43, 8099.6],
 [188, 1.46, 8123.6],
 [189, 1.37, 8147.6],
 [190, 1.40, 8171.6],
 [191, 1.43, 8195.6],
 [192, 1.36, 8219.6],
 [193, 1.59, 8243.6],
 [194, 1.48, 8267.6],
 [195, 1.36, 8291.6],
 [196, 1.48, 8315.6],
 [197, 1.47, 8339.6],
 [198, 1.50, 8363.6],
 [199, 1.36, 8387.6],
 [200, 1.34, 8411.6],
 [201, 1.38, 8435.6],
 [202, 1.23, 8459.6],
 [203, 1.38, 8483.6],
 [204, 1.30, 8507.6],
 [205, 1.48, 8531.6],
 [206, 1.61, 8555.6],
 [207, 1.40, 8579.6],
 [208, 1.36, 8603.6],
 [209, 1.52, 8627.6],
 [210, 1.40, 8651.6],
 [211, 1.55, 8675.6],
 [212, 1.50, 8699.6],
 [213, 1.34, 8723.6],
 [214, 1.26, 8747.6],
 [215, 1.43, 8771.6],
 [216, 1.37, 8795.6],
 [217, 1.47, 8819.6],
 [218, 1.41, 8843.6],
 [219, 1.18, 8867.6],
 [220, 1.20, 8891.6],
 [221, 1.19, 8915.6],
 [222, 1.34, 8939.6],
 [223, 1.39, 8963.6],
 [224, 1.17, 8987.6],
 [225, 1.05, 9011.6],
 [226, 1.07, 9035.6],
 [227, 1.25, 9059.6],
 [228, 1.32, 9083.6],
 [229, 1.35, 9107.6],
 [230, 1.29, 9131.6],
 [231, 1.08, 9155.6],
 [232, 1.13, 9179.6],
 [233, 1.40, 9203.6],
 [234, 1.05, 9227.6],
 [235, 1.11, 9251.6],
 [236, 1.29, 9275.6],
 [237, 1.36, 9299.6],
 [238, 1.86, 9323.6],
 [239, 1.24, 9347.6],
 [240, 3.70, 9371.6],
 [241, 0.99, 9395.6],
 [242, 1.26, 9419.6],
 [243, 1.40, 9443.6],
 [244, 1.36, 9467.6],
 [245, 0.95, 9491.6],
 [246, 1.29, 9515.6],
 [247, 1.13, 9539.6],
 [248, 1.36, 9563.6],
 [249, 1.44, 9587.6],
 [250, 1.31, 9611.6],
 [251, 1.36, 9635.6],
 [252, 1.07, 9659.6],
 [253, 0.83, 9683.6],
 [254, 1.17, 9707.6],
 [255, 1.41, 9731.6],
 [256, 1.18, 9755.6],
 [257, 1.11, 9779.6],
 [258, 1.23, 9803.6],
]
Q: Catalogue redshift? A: 0.06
